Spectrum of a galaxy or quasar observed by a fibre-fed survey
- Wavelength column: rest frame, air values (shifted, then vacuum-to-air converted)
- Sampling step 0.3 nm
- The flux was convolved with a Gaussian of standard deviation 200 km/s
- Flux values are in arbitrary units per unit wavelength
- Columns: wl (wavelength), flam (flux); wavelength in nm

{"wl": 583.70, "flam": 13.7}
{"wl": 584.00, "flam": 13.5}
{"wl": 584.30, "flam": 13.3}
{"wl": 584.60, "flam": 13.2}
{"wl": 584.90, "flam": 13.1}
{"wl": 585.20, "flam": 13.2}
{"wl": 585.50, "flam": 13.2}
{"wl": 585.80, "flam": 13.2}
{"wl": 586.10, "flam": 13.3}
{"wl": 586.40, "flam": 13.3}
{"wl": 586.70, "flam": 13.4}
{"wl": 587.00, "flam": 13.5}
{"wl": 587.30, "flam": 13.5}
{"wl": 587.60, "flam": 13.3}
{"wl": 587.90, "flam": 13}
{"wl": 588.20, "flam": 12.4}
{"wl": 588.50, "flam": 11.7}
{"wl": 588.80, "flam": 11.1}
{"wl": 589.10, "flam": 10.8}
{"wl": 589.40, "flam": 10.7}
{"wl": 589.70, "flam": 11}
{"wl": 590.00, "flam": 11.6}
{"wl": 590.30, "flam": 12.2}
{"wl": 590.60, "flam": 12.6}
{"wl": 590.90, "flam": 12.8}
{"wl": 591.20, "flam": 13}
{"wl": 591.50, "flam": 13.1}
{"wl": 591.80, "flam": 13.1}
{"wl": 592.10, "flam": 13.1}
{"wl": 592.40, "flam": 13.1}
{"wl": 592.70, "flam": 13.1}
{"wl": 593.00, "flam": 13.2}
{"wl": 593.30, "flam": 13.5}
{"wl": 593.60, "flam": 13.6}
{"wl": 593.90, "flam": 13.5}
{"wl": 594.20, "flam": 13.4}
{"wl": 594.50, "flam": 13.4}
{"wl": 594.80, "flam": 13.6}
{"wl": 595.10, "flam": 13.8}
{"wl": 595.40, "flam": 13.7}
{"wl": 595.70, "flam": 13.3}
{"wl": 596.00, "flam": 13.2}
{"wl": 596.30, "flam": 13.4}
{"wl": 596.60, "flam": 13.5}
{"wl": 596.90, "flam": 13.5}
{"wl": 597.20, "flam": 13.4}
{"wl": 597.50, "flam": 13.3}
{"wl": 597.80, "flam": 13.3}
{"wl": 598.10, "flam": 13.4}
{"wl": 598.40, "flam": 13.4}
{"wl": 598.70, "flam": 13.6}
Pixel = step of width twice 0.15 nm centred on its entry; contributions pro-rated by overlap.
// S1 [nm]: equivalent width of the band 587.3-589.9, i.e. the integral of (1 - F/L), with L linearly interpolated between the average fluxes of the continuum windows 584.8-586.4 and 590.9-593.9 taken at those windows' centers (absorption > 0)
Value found 0.267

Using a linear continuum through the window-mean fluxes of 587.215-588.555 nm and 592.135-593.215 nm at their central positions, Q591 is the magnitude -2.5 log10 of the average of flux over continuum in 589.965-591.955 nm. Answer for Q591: 0.03 mag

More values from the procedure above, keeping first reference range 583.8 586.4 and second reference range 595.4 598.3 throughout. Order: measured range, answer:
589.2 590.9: 0.14 mag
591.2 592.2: 0.02 mag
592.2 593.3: 0.01 mag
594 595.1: -0.01 mag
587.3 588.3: 0.02 mag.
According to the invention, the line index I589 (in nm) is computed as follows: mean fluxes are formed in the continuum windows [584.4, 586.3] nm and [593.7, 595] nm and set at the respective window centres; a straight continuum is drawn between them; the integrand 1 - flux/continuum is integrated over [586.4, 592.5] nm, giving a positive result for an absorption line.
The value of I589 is 0.40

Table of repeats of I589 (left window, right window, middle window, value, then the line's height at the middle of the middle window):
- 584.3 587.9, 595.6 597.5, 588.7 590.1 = 0.241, 13.3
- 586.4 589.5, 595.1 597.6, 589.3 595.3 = 0.026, 12.9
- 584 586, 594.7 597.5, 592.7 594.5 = 0.002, 13.4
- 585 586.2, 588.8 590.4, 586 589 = -0.130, 12.3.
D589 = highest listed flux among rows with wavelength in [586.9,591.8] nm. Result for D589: 13.5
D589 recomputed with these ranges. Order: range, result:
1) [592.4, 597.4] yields 13.8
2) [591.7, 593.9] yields 13.6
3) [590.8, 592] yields 13.1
